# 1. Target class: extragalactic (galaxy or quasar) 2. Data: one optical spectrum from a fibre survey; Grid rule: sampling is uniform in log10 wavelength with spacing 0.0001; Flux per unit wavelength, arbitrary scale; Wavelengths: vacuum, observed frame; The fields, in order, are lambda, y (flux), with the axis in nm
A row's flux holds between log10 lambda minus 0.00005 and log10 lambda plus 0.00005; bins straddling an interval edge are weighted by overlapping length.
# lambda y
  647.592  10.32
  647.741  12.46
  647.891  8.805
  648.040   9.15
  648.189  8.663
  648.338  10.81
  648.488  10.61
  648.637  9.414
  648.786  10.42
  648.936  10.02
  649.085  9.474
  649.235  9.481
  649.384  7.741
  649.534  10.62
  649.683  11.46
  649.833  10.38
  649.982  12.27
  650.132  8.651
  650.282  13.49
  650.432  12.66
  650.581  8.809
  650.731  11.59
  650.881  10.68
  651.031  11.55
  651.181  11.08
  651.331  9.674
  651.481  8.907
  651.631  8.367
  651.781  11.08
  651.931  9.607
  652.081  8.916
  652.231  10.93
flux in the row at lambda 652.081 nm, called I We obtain 8.916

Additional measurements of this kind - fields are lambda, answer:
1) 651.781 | 11.08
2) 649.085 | 9.474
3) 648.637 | 9.414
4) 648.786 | 10.42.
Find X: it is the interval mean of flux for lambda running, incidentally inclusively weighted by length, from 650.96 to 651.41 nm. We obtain 10.7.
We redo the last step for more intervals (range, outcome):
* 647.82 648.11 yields 8.98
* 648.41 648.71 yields 10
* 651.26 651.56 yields 9.27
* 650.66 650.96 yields 11.1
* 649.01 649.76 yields 9.76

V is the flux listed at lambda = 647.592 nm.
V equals 10.32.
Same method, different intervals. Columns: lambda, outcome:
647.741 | 12.46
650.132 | 8.651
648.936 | 10.02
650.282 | 13.49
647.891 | 8.805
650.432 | 12.66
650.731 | 11.59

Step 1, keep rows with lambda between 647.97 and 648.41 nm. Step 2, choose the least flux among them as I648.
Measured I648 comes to 8.663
